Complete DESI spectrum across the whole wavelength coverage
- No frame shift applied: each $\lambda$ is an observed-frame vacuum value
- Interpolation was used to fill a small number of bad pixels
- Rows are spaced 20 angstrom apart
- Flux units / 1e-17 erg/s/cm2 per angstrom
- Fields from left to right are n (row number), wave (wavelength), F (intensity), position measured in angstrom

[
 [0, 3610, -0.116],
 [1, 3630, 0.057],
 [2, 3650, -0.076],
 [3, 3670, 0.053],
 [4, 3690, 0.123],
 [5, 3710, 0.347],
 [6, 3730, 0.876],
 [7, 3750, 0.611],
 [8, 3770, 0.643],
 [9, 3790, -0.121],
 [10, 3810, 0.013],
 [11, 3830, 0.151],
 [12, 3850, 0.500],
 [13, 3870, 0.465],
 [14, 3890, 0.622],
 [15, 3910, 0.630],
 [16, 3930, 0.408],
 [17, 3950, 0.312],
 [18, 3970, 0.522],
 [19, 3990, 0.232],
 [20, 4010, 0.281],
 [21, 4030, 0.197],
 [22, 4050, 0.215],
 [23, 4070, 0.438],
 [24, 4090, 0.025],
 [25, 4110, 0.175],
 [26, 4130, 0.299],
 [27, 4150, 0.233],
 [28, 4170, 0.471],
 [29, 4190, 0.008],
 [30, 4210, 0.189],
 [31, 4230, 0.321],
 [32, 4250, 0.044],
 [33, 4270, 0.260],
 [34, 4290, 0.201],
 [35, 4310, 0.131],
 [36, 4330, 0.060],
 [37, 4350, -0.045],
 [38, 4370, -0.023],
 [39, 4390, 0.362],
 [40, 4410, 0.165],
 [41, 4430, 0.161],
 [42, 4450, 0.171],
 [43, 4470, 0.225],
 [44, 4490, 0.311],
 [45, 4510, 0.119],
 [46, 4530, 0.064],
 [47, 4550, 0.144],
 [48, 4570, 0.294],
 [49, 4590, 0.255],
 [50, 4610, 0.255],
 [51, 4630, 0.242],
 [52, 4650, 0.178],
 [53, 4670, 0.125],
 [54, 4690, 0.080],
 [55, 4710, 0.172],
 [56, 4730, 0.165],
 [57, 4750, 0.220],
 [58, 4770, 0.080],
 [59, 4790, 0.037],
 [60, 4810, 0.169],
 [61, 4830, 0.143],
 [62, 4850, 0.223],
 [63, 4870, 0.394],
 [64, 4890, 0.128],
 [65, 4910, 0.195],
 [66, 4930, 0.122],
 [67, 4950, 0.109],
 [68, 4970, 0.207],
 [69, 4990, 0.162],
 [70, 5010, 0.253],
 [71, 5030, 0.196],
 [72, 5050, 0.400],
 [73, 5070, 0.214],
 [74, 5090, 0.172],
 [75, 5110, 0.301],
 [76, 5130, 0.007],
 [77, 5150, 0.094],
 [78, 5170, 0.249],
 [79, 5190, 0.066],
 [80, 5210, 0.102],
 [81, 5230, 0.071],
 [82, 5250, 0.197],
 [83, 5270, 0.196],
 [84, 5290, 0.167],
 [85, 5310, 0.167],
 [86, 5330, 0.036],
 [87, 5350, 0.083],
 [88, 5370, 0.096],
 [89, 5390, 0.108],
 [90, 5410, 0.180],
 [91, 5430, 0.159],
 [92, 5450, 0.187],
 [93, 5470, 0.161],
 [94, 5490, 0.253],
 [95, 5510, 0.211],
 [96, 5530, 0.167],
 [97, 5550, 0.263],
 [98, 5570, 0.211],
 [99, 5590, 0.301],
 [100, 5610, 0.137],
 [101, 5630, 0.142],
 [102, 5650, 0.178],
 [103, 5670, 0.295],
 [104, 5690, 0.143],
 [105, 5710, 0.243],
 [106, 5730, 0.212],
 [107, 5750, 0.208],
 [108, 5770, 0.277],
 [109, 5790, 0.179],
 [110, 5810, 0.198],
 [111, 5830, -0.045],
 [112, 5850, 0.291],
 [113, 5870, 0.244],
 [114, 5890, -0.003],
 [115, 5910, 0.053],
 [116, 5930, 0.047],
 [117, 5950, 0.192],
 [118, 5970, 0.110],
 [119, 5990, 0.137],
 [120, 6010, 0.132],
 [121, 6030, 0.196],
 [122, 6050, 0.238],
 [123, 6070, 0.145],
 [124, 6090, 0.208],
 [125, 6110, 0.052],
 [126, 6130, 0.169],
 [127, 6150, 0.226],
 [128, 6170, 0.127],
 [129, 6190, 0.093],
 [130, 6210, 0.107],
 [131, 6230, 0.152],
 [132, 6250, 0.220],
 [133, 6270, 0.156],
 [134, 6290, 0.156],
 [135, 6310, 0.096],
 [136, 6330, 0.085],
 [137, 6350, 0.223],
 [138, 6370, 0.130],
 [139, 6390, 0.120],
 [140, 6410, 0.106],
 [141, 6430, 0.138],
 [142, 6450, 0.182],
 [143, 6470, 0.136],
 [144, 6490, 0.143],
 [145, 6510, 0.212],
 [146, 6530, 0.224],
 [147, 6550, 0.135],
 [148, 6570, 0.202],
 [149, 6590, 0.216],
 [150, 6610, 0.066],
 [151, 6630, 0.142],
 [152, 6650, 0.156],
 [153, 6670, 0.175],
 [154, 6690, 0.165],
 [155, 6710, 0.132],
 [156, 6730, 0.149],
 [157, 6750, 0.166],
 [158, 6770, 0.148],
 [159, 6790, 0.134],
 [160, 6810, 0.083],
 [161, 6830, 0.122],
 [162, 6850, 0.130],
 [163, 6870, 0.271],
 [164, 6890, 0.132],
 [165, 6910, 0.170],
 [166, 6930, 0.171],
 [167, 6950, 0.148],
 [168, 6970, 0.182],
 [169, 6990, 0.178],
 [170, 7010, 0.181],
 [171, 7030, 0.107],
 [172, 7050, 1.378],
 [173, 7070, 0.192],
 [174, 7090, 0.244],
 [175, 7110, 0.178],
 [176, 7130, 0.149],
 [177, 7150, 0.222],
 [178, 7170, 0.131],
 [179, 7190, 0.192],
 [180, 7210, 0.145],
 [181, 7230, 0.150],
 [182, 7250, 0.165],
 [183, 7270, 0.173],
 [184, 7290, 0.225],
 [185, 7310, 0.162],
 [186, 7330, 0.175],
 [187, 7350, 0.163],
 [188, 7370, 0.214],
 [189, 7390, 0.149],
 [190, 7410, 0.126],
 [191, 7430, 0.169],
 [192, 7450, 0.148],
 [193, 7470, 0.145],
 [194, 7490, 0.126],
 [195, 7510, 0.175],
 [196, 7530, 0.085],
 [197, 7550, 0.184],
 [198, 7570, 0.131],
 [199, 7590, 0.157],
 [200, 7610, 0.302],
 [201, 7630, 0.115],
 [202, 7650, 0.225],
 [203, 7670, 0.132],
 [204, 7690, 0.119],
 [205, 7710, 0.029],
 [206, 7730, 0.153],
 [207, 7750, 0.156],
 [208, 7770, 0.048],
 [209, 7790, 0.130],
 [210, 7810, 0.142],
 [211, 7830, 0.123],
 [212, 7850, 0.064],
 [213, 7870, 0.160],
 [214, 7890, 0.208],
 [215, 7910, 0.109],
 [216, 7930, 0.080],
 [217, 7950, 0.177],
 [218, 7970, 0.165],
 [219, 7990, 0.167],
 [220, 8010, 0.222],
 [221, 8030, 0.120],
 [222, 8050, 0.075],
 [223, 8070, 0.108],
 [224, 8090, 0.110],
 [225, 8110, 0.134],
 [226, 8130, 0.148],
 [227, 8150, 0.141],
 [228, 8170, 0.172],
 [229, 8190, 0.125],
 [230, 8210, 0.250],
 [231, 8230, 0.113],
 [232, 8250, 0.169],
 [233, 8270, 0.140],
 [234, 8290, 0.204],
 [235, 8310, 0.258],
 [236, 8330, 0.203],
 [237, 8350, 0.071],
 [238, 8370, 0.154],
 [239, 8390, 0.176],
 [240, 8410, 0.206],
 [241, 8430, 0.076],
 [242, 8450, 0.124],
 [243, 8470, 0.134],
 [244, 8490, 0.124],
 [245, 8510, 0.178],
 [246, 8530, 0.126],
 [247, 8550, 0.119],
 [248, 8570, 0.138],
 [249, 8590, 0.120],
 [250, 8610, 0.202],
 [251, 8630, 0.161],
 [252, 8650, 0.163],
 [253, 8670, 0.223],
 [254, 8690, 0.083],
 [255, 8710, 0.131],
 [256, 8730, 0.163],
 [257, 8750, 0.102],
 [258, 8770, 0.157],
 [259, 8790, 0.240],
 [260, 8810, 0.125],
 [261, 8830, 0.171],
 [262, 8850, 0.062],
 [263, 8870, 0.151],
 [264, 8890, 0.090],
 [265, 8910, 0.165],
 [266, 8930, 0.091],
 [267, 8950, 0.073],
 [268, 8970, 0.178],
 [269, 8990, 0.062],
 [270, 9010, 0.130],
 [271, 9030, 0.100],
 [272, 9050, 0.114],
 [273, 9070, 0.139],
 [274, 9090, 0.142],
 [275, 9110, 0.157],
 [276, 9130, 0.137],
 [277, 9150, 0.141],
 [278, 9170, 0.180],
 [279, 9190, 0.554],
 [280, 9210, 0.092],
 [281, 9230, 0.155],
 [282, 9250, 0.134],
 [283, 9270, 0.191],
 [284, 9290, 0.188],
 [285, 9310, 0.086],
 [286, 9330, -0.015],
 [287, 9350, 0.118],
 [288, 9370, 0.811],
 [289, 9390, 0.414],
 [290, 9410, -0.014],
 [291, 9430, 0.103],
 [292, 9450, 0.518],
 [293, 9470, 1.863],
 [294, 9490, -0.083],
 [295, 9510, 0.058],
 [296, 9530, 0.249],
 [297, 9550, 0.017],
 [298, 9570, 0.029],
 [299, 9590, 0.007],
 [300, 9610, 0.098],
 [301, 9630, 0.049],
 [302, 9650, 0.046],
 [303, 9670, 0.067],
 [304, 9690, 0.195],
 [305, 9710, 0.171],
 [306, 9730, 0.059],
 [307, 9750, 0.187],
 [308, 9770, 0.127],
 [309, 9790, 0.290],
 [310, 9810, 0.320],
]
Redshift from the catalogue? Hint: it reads 0.89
